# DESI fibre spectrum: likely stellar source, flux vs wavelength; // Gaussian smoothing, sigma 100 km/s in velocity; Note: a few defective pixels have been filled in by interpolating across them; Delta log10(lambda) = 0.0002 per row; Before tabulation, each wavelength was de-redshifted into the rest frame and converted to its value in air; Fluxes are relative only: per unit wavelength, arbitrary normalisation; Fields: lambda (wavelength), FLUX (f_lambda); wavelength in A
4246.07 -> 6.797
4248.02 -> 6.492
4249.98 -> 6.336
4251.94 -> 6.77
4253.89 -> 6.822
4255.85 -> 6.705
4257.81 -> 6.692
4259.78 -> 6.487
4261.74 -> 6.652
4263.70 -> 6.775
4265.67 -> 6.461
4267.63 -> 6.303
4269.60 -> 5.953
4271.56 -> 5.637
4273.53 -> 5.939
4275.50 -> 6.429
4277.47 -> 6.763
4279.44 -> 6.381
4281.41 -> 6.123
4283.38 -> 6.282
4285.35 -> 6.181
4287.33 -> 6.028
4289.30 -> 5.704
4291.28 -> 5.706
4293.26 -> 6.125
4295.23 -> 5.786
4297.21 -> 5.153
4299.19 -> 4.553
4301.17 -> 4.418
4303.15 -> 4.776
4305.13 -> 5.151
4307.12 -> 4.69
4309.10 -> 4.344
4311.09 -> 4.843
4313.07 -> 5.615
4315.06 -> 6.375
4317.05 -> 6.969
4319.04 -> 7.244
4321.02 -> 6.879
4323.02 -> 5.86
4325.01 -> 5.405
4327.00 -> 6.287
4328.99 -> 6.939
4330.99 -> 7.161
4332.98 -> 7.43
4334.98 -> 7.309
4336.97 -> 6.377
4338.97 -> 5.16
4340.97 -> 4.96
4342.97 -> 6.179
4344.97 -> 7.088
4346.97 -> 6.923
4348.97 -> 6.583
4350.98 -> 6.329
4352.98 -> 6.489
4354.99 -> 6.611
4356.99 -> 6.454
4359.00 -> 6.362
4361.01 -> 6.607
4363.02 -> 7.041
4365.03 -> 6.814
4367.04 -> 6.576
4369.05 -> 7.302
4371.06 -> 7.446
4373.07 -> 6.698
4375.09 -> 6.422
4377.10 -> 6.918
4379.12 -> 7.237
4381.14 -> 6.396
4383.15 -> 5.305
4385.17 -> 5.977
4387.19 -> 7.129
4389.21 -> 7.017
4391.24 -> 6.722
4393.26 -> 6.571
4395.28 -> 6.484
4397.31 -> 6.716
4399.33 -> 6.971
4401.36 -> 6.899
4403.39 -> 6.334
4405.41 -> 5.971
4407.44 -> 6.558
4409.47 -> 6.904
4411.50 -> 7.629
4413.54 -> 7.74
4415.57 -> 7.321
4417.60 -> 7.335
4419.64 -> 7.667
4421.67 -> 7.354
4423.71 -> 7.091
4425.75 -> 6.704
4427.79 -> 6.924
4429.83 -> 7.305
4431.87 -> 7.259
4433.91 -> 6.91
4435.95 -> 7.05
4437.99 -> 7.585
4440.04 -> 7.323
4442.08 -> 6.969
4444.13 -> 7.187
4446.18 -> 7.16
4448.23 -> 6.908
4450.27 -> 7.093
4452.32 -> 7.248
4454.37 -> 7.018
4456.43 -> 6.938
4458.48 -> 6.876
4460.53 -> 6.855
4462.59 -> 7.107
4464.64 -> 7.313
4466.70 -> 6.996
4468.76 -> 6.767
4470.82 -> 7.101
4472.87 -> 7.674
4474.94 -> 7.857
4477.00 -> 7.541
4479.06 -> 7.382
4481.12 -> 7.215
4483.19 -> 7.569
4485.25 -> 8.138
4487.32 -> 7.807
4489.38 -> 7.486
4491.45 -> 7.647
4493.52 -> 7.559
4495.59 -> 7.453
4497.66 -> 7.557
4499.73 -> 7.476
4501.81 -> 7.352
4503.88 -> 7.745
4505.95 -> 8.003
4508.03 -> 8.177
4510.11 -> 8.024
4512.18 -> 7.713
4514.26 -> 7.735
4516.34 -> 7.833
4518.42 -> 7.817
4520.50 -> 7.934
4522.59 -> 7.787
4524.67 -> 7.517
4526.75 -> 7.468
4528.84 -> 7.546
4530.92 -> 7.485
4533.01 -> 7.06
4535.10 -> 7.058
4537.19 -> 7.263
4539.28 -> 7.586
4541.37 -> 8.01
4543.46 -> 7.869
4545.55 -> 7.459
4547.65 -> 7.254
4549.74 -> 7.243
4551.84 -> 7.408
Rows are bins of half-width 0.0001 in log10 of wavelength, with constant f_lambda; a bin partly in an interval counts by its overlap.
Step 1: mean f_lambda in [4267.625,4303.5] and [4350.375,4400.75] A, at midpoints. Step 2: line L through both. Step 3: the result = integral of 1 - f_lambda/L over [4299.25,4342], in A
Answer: 1.8 A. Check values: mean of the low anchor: 5.81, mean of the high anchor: 6.67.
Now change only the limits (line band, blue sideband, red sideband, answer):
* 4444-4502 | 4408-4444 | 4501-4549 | 0.8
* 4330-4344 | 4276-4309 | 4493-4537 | -0.9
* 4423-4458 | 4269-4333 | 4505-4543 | -0.5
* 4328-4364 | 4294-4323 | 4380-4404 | -3.5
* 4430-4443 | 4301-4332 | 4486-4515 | -0.3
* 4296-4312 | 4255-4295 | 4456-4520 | 4.2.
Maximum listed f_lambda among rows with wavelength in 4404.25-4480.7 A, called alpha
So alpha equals 7.857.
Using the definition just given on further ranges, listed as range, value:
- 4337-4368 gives 7.088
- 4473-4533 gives 8.177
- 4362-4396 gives 7.446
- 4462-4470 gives 7.313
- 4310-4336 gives 7.43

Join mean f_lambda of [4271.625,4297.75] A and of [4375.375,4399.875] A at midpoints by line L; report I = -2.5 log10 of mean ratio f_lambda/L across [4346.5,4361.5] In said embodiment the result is -0.02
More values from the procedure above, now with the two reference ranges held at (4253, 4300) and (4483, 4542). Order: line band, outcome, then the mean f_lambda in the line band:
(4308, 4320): 0.091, 5.88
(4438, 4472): 0.032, 7.07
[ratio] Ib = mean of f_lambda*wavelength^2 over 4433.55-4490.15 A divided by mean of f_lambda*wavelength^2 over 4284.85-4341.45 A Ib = 1.3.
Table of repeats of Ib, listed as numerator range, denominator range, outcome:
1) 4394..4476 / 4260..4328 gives 1.28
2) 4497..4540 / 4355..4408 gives 1.22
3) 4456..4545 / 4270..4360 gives 1.35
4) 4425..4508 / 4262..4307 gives 1.36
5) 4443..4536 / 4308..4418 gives 1.20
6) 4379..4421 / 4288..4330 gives 1.25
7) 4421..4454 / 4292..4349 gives 1.26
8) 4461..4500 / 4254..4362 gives 1.31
